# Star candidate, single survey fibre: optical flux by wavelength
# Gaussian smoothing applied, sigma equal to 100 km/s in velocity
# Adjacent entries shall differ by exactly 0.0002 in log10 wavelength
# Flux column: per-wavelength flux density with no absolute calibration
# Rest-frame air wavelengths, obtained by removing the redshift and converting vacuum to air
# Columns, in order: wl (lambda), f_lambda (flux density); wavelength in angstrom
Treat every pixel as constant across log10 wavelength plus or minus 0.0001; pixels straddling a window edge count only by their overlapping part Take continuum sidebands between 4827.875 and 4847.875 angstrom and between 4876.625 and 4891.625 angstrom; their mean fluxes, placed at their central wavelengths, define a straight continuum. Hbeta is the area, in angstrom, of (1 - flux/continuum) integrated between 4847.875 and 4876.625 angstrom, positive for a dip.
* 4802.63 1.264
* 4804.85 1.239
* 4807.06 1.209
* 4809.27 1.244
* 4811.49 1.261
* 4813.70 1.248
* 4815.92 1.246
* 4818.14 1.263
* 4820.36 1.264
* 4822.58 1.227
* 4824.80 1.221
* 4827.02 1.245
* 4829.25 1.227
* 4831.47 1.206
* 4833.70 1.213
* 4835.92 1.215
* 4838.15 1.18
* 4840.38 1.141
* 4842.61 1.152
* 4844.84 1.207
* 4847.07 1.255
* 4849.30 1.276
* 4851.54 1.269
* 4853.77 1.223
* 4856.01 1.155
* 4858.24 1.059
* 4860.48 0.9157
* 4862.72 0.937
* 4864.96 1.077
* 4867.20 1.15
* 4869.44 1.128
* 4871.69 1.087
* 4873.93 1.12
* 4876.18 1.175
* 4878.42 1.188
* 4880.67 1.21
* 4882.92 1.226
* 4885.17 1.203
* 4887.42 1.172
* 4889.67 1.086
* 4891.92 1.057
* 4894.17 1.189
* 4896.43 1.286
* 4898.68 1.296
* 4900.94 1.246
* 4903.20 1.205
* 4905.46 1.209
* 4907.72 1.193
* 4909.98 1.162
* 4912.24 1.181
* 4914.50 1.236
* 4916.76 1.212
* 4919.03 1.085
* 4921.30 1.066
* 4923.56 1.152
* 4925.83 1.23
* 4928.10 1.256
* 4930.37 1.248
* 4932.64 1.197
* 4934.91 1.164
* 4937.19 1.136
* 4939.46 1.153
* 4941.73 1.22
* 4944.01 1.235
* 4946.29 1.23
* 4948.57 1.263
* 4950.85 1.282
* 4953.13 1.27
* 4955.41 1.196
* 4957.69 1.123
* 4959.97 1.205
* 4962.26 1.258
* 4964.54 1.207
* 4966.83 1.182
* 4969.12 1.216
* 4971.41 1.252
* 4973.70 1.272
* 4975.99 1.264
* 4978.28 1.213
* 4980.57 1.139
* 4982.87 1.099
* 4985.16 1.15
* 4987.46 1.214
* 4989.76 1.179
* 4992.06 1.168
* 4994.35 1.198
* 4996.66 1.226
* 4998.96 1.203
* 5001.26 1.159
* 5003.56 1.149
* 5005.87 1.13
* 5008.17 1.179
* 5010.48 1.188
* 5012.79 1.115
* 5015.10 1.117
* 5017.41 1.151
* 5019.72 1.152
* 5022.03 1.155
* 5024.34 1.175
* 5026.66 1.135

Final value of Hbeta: 1.6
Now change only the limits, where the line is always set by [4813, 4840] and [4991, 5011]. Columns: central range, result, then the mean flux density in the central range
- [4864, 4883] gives 1.0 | 1.15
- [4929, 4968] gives -0.6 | 1.21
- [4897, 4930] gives 0.1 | 1.2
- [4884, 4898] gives 0.4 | 1.17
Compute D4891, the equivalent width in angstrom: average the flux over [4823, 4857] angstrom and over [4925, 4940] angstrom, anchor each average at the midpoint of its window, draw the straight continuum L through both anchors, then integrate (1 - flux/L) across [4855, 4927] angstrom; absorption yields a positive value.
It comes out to 3.1 angstrom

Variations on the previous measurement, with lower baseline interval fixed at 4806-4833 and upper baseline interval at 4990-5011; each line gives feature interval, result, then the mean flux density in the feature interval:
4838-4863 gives 1.5 angstrom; 1.15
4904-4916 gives 0.1 angstrom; 1.2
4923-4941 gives 0.1 angstrom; 1.19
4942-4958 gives -0.5 angstrom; 1.23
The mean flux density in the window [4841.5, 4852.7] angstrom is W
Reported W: 1.23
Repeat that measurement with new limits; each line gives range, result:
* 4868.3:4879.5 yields 1.14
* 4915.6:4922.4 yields 1.12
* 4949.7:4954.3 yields 1.28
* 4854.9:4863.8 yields 1.02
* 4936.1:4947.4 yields 1.2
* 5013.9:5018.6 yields 1.13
